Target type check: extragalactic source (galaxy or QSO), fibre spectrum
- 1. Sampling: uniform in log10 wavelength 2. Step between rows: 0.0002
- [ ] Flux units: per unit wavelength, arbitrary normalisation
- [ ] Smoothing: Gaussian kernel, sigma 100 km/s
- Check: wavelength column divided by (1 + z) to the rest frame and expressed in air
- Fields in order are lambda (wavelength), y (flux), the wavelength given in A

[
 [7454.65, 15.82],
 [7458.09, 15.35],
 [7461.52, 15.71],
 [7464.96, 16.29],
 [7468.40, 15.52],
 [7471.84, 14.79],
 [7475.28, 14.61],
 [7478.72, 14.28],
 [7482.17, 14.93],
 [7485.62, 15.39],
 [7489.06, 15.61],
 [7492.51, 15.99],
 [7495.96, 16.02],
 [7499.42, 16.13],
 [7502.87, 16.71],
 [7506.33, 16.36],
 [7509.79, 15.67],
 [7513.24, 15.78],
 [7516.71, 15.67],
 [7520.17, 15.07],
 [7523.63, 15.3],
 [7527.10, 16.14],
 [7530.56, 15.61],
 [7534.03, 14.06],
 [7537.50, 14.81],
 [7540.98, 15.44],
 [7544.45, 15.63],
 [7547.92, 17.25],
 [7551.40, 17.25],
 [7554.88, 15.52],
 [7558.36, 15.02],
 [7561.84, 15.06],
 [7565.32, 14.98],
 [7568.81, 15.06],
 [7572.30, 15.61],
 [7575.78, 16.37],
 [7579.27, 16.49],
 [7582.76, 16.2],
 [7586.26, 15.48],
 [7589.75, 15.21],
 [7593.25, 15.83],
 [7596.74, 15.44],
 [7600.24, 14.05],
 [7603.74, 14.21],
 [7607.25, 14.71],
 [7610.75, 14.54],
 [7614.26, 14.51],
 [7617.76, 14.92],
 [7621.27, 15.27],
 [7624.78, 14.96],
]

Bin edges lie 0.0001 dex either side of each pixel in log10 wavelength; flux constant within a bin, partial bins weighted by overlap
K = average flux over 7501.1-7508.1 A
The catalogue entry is 16.5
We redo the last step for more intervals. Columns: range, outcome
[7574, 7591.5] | 16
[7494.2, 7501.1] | 16.1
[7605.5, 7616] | 14.6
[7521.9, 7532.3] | 15.7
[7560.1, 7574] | 15.2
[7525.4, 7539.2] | 15.2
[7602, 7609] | 14.4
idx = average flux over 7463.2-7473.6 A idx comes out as 15.5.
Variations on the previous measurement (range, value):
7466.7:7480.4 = 14.8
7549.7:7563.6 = 15.7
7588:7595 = 15.5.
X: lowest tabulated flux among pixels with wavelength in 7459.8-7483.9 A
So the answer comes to 14.28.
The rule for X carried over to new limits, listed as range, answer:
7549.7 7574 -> 14.98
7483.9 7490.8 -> 15.39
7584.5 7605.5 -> 14.05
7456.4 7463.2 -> 15.35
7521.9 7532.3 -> 15.3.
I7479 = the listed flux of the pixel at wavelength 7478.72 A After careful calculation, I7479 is 14.28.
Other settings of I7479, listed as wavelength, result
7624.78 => 14.96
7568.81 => 15.06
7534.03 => 14.06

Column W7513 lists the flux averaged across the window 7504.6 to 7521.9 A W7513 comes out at 15.7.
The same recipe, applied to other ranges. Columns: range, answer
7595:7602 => 14.7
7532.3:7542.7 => 14.8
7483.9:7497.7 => 15.8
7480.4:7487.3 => 15.1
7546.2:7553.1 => 17.2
